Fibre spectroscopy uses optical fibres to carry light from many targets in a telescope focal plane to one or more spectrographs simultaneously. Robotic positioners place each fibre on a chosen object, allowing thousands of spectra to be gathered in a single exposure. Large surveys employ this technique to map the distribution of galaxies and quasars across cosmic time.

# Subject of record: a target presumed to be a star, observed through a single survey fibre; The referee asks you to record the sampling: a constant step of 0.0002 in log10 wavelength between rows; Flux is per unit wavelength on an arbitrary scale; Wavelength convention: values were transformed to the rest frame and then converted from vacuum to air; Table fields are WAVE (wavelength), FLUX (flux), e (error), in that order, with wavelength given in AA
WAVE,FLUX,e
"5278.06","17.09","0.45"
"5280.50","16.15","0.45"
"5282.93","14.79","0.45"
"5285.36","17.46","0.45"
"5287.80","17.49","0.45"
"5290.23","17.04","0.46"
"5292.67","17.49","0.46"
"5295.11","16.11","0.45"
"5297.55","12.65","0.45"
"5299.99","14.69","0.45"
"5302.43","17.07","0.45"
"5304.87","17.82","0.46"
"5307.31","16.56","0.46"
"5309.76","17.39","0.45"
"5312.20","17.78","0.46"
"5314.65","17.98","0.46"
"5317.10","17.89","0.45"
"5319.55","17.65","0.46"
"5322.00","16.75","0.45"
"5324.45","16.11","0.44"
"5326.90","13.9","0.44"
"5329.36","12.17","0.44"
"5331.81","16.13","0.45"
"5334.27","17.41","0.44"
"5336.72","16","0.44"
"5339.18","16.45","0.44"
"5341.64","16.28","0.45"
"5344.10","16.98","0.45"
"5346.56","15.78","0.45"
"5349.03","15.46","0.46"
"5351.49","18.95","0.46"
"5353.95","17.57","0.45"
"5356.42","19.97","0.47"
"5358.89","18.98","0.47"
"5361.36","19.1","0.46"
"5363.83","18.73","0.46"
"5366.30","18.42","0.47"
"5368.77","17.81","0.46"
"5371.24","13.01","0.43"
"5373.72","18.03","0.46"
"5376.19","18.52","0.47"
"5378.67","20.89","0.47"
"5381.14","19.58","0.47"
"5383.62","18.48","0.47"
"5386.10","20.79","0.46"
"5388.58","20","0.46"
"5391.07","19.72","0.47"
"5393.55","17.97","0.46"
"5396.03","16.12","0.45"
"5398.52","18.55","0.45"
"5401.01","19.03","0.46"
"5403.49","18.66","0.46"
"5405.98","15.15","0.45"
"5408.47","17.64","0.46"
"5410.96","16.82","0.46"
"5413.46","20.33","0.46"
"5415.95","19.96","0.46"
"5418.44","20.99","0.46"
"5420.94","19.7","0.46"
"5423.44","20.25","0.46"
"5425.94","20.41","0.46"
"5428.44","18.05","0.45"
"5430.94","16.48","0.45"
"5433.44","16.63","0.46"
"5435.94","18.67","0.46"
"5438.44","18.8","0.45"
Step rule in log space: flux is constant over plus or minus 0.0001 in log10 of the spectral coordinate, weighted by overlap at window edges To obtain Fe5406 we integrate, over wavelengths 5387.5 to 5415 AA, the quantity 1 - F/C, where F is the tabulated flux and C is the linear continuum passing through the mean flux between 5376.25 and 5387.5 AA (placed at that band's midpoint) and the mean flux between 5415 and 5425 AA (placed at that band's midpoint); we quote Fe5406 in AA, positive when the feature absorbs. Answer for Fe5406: 2.5 AA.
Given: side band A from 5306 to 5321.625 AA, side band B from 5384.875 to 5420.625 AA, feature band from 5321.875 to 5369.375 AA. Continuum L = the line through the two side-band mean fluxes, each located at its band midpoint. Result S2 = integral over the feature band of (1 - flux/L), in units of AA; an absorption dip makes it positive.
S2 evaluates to 2.7 AA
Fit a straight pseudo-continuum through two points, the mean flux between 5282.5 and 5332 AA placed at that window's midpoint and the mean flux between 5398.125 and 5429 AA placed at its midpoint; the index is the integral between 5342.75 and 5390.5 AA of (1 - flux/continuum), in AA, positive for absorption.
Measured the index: -1.3 AA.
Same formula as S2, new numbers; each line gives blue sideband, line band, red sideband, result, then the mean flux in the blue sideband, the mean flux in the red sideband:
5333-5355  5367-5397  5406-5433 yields -1.07 AA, 16.8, 18.8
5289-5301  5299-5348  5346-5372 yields 0.29 AA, 15.6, 17.7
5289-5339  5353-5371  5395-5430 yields -0.91 AA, 16.3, 18.7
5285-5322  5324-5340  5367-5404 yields 1.86 AA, 16.9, 18.5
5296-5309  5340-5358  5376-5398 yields 0.36 AA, 15.8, 19.1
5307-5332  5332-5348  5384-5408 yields 0.46 AA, 16.4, 18.4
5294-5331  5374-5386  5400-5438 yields -1.15 AA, 16.2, 18.6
